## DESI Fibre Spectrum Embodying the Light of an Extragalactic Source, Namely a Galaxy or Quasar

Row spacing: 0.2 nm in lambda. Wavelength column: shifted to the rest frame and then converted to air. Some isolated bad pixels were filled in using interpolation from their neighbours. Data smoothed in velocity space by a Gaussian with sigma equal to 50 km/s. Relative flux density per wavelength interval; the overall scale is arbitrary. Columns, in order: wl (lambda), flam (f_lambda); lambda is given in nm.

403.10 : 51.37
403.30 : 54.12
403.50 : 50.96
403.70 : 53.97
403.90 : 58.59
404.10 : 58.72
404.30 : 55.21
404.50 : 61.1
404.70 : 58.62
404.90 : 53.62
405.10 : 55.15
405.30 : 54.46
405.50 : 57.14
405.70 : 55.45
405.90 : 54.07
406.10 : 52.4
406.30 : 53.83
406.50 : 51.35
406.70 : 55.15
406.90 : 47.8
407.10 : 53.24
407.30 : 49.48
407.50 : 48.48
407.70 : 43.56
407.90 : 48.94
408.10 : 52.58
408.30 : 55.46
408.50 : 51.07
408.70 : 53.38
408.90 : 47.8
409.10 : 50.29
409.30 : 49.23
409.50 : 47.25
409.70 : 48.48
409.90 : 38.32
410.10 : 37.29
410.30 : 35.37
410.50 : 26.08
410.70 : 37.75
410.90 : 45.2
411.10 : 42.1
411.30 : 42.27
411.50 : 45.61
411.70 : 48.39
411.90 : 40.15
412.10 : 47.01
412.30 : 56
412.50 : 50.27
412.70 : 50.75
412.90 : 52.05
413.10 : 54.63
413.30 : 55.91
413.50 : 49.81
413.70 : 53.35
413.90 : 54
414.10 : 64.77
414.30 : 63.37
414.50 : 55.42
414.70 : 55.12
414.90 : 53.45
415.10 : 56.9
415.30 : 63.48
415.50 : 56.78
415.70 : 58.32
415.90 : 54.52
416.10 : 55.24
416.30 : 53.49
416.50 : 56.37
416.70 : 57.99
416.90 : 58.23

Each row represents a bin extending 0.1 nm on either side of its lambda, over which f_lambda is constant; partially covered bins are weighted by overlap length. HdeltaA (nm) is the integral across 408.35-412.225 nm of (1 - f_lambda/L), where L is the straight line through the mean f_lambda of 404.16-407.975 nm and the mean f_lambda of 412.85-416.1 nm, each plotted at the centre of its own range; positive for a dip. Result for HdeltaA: 0.76 nm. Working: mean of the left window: 53.2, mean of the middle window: 44.1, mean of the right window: 56.4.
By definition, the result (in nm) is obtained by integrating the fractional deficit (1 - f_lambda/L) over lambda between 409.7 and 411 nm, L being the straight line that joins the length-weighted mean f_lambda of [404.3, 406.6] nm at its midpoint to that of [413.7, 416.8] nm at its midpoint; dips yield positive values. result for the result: 0.43 nm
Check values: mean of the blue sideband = 55.2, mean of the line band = 37.6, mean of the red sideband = 57.2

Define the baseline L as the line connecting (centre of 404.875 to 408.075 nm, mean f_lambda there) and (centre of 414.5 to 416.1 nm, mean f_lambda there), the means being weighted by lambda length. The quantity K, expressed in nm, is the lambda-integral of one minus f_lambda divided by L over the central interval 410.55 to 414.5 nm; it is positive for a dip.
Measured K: 0.382 nm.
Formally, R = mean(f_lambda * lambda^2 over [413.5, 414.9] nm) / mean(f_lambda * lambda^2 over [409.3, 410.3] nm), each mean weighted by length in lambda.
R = 1.36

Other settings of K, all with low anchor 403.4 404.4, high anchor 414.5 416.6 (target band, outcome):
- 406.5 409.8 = 0.33 nm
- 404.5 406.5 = 0.02 nm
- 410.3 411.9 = 0.44 nm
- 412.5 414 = 0.09 nm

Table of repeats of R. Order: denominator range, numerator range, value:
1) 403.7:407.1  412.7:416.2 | 1.07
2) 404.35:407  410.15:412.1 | 0.76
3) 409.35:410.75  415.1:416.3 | 1.51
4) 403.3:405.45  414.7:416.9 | 1.07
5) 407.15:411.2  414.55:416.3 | 1.28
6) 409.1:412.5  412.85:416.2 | 1.32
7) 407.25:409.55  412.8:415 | 1.15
